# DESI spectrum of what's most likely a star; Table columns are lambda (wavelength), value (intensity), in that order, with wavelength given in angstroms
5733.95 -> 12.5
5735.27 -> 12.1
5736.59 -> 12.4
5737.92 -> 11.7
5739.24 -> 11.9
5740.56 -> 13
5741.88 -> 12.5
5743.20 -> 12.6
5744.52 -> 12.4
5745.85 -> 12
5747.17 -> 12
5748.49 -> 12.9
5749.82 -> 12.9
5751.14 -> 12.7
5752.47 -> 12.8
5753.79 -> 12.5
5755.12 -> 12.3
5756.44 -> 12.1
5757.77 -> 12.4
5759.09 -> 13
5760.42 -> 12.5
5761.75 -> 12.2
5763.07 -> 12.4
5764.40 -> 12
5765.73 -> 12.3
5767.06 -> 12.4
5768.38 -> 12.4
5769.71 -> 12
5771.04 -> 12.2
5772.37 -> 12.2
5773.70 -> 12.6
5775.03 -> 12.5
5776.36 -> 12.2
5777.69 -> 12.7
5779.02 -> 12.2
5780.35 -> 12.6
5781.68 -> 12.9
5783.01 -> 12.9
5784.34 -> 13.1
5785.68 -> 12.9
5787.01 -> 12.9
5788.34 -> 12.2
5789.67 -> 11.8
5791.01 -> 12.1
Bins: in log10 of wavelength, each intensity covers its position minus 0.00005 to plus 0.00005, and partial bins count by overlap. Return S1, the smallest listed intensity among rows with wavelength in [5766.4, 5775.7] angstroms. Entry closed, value 12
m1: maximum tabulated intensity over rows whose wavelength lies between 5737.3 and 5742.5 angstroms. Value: 13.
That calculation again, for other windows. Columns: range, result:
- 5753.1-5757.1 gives 12.5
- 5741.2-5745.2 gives 12.6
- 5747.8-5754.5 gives 12.9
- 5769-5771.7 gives 12.2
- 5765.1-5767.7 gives 12.4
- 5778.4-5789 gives 13.1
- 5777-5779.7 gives 12.7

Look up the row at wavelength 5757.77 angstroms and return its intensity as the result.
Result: 12.4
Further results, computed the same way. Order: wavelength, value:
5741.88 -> 12.5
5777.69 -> 12.7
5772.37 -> 12.2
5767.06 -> 12.4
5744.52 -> 12.4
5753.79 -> 12.5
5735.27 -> 12.1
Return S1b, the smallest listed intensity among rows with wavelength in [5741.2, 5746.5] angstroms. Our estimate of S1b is 12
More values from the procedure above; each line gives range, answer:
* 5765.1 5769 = 12.3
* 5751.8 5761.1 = 12.1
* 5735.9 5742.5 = 11.7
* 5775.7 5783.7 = 12.2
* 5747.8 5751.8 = 12.7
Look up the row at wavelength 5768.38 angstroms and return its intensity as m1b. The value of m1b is 12.4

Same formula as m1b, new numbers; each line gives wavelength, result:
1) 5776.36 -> 12.2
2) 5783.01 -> 12.9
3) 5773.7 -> 12.6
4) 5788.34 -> 12.2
